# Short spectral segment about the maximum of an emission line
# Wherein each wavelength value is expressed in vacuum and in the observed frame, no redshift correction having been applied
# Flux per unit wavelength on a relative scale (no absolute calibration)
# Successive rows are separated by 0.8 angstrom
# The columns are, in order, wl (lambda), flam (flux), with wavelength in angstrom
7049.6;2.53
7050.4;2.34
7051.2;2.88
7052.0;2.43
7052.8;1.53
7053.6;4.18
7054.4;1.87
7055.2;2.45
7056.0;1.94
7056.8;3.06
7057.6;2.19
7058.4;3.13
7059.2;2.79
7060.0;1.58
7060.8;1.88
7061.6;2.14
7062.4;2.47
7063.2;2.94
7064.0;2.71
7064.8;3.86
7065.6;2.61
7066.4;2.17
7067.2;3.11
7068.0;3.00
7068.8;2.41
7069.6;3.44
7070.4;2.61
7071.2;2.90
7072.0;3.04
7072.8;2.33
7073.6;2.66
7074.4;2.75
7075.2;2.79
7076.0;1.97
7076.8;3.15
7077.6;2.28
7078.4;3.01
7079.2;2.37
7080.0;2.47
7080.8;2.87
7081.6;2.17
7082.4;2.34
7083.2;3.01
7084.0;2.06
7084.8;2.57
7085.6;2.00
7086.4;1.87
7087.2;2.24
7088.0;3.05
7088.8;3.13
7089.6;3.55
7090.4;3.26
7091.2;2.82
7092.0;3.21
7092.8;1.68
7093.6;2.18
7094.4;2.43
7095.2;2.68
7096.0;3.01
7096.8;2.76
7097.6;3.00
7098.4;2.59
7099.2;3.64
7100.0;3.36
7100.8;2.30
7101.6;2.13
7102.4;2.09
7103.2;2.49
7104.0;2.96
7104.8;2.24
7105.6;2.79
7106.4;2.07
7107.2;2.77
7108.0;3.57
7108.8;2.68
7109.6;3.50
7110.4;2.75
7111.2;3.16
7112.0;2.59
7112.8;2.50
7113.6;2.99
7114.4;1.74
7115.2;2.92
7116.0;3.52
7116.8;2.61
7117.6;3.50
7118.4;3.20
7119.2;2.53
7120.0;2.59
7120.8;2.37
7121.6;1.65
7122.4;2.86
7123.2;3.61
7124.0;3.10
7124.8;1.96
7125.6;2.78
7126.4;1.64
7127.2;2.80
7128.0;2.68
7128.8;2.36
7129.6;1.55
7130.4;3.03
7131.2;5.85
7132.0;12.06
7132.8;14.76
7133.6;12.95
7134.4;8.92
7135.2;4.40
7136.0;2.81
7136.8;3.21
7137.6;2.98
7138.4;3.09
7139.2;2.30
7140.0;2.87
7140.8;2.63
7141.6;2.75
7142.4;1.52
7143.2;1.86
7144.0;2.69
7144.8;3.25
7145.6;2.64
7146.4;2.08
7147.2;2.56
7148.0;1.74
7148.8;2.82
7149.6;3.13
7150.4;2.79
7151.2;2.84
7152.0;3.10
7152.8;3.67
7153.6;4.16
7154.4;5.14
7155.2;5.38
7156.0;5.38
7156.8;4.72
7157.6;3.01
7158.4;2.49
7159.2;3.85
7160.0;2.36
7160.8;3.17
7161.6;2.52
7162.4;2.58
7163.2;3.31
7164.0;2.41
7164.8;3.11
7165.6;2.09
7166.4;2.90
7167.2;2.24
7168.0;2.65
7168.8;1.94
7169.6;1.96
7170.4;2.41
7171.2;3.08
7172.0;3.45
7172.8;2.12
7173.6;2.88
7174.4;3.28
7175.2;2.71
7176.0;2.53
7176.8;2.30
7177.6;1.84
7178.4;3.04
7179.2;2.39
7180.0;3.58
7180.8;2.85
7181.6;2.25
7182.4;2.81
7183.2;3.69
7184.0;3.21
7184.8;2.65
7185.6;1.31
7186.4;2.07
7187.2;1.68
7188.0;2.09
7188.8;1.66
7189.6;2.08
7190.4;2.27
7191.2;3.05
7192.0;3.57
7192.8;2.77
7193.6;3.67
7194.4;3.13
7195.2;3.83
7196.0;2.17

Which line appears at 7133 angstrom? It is H-alpha 6563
